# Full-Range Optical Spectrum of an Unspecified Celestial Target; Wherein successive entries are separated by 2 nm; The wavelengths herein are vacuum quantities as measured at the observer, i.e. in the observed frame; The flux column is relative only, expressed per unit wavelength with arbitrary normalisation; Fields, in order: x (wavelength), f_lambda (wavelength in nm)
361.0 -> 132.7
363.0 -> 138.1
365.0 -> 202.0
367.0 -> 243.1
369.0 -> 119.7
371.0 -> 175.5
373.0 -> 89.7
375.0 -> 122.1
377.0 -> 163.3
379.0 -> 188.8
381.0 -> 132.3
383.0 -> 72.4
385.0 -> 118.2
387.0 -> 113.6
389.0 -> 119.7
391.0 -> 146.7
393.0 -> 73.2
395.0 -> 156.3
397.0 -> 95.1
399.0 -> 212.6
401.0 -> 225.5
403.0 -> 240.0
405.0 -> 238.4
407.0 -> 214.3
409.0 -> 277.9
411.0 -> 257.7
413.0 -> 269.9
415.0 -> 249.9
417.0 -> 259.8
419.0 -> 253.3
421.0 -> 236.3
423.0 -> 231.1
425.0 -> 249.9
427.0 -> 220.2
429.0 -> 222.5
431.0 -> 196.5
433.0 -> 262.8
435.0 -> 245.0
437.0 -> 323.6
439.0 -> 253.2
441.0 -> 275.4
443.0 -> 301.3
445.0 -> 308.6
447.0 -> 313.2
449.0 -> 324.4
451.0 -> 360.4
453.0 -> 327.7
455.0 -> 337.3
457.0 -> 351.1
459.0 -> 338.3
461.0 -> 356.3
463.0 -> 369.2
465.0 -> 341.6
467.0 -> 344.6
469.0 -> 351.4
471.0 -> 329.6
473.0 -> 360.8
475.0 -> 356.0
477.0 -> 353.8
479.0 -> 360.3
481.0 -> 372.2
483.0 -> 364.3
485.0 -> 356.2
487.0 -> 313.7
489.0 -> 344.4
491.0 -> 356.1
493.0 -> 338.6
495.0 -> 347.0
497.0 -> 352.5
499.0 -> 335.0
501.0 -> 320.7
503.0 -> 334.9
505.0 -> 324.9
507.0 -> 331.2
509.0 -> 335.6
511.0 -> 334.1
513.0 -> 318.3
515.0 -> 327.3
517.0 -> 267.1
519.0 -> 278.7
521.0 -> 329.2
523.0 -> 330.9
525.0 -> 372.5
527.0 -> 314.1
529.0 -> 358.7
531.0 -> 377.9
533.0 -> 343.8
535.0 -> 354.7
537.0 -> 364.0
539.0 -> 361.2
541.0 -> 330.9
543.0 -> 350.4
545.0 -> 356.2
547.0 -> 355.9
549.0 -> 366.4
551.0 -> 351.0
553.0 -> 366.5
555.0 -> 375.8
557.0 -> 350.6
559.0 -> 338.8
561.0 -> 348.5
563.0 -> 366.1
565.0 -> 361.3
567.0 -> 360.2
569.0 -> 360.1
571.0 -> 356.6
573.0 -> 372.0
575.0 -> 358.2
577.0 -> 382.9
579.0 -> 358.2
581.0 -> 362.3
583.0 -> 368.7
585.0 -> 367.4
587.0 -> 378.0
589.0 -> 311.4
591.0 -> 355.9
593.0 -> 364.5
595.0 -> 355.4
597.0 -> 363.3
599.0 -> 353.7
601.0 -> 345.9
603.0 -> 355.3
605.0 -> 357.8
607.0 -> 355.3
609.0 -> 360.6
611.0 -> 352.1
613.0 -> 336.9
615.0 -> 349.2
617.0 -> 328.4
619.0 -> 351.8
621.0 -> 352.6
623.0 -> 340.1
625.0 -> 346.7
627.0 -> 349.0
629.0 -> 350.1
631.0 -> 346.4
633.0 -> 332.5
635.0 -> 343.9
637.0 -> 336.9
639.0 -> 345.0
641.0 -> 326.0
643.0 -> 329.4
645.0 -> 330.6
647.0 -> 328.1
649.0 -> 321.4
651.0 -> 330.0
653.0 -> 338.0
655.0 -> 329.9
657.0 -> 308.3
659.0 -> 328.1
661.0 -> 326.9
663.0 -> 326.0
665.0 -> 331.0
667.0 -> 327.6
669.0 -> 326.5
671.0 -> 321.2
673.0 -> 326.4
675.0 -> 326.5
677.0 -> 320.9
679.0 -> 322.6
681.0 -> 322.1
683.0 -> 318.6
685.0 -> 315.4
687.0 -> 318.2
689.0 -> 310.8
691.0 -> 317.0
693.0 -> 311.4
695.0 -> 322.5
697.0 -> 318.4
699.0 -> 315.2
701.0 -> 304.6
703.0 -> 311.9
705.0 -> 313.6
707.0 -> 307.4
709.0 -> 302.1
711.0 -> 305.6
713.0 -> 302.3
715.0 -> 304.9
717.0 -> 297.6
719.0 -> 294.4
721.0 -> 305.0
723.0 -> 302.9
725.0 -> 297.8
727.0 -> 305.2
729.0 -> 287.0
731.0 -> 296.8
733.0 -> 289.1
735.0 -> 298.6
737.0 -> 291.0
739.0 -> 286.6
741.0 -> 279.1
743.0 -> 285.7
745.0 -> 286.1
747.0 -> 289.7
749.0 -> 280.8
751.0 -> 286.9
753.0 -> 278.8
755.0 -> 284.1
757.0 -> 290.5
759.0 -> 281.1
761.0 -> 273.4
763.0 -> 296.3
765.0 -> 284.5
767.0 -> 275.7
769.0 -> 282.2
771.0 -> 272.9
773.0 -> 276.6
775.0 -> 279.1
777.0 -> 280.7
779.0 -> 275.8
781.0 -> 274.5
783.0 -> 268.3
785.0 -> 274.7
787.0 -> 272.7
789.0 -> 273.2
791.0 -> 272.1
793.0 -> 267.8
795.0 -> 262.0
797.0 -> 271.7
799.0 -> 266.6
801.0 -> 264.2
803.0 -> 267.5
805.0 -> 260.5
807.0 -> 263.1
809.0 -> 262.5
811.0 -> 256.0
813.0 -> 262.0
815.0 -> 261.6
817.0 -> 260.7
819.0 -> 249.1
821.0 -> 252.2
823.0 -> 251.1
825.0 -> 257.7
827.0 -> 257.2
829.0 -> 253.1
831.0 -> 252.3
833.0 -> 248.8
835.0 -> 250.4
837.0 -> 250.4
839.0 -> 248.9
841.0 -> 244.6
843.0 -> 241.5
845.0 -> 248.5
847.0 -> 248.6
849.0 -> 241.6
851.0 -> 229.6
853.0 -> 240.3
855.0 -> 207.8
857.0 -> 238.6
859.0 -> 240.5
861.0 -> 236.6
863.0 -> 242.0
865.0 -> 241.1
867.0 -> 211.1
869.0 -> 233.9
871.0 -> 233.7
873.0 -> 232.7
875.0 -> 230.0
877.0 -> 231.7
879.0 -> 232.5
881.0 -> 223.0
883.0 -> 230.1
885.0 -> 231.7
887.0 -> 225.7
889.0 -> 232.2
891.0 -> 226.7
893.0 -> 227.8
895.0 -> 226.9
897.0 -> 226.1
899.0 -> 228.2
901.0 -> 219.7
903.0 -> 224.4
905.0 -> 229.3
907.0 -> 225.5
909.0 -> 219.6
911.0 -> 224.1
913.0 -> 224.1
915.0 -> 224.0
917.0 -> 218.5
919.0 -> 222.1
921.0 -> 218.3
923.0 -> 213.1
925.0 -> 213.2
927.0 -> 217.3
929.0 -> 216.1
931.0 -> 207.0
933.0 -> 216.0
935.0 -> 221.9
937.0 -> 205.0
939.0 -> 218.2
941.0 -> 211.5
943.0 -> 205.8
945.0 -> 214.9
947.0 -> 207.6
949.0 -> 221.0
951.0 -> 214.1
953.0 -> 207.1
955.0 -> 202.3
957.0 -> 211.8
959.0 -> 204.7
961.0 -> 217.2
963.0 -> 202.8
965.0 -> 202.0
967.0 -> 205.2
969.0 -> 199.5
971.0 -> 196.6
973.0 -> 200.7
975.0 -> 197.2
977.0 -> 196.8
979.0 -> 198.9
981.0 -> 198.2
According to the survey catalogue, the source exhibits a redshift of 0.000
